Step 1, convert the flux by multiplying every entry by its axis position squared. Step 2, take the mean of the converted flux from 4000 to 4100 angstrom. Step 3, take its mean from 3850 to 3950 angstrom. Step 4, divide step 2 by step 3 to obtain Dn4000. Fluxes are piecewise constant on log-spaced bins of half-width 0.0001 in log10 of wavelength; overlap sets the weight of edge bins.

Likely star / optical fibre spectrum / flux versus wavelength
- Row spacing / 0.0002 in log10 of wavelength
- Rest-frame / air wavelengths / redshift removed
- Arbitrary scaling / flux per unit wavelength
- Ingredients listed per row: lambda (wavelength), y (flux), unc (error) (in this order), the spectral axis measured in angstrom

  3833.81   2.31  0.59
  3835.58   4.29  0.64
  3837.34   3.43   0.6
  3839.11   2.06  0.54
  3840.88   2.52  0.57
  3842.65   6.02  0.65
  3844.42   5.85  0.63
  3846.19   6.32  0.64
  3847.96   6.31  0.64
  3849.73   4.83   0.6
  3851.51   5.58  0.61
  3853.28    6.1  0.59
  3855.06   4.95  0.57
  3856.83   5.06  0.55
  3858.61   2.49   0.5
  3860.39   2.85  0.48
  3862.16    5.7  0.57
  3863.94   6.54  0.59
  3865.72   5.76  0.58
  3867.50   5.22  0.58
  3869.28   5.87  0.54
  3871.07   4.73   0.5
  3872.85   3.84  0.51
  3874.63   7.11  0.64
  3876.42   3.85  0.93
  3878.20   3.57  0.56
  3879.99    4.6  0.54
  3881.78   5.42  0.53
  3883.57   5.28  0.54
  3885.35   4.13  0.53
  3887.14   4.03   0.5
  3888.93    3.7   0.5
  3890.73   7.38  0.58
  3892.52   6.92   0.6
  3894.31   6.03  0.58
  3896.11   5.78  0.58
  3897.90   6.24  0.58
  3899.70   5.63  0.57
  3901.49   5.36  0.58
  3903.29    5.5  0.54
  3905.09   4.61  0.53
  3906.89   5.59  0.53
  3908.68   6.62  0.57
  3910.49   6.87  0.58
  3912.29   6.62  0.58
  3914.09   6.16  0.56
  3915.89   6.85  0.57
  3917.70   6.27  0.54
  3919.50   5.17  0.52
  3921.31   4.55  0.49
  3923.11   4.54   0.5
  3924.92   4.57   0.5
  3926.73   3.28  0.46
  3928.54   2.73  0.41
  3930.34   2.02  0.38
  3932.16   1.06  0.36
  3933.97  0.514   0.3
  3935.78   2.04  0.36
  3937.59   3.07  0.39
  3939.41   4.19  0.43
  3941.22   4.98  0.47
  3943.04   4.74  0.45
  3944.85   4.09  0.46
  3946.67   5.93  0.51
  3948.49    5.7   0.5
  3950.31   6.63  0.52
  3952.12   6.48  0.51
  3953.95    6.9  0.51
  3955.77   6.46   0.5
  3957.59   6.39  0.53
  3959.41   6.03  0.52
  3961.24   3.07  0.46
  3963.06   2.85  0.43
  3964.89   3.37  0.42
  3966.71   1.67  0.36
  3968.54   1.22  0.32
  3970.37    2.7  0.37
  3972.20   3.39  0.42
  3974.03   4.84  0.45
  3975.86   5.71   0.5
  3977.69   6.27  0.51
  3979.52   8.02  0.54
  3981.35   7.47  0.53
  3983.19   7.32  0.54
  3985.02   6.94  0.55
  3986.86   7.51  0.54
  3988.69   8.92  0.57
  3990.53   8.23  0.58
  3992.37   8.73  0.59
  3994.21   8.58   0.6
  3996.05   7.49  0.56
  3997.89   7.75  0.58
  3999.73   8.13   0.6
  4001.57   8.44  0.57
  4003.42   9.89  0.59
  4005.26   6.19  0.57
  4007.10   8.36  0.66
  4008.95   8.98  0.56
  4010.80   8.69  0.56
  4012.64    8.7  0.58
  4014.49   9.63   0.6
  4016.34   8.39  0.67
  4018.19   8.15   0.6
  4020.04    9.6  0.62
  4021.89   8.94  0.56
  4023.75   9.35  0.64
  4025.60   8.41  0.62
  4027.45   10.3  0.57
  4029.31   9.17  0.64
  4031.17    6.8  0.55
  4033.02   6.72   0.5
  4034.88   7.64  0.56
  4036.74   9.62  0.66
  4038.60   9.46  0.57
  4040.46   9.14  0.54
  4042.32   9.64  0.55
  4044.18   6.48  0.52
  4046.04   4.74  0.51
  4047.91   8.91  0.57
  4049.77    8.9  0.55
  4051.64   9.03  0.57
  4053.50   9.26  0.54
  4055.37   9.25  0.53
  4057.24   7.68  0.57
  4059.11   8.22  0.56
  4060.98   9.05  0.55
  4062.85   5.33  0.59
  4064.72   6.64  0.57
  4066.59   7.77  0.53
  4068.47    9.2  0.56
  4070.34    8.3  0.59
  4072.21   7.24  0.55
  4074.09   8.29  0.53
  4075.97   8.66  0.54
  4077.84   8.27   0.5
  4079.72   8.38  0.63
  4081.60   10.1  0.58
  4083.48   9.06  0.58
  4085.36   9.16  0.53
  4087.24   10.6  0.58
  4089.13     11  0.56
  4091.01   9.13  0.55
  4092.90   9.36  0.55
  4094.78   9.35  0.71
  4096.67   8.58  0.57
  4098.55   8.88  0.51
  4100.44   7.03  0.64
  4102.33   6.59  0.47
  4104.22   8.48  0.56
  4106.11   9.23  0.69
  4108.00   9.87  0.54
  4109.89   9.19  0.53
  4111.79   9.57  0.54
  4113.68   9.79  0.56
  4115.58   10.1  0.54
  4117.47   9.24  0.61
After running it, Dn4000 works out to 1.90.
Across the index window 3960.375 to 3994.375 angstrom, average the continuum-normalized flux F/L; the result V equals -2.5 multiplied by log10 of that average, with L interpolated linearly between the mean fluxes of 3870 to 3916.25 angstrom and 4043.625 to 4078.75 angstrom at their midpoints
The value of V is 0.215 mag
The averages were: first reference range 5.46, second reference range 7.98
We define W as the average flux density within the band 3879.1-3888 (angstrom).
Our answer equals 4.7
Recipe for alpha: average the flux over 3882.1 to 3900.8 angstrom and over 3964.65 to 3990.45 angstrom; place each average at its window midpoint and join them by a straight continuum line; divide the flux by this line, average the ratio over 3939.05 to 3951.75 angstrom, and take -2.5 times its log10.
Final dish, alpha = 0.05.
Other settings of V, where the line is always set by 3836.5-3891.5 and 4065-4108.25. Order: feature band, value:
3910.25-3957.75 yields 0.28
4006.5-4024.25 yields -0.18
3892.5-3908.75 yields -0.04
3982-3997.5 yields -0.13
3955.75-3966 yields 0.41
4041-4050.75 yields 0.03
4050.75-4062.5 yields -0.04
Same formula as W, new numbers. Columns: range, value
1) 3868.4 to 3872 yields 5.27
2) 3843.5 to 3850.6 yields 5.83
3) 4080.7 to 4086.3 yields 9.44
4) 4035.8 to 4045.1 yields 8.87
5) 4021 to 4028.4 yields 9.25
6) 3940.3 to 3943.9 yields 4.86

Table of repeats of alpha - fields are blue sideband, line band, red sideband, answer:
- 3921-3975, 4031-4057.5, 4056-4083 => -0.14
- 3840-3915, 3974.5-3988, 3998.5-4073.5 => 0.05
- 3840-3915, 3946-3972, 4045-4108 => 0.38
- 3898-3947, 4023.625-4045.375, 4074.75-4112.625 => -0.14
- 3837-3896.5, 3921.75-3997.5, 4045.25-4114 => 0.30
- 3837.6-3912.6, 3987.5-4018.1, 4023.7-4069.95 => -0.13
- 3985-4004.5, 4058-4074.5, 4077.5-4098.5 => 0.17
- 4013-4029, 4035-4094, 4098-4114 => 0.04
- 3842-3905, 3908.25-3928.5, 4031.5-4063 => 0.11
